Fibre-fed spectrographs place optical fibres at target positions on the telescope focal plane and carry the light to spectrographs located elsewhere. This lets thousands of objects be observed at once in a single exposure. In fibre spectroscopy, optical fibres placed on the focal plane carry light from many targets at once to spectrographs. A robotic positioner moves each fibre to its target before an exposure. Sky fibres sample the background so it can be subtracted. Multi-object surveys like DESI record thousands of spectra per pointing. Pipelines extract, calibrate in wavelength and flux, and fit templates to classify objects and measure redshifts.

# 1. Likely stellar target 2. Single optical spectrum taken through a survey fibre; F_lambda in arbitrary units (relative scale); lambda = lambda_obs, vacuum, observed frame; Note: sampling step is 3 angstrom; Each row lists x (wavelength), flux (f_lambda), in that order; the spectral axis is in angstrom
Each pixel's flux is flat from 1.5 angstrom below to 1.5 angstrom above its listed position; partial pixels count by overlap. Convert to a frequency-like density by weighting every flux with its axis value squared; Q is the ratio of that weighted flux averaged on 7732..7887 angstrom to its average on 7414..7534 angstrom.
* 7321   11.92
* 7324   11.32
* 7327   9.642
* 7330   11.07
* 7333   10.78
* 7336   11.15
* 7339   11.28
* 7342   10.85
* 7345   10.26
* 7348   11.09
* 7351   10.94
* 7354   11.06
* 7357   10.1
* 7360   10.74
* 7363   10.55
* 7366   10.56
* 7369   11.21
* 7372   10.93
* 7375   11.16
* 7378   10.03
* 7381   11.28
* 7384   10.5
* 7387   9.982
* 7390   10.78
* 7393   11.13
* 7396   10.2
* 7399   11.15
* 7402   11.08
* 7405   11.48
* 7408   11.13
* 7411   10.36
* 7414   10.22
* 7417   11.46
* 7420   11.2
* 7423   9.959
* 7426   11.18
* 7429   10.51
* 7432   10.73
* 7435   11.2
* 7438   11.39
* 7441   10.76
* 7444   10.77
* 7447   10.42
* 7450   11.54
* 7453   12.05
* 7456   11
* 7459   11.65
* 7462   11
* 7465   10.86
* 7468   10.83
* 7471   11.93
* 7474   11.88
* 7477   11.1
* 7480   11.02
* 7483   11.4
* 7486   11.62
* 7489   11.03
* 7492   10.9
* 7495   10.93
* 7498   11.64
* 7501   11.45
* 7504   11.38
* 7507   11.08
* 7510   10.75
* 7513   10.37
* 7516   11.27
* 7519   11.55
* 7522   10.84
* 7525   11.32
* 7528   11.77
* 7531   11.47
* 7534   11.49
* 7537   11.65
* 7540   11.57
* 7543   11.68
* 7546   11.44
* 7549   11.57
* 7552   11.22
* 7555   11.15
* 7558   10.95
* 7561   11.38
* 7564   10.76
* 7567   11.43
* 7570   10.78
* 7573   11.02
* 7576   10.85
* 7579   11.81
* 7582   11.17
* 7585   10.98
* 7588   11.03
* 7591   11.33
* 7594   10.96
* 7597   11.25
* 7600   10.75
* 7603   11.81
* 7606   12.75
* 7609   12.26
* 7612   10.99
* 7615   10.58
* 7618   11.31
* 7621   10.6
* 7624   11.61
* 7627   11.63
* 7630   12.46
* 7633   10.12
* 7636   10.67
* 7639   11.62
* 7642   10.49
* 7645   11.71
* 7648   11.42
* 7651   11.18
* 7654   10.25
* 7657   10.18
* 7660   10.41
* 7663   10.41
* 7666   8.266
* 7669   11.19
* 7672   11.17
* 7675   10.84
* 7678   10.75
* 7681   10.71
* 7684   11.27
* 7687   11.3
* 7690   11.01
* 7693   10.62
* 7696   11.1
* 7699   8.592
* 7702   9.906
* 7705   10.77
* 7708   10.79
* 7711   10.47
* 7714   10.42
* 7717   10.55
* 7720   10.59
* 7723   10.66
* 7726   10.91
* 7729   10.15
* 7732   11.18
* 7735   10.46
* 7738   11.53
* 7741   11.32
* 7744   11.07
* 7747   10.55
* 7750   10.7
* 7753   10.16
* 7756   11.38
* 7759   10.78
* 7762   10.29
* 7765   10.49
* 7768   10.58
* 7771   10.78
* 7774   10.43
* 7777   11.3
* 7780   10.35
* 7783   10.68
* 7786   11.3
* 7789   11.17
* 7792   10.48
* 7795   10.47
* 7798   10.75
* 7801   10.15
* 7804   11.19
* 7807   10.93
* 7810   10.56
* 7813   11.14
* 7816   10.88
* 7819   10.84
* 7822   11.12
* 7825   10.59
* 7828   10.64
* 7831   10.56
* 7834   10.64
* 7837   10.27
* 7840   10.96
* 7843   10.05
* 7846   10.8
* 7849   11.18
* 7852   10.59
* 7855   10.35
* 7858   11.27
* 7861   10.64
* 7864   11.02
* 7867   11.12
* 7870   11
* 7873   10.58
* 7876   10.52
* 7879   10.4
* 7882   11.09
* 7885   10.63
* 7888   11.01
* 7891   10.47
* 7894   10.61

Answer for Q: 1.1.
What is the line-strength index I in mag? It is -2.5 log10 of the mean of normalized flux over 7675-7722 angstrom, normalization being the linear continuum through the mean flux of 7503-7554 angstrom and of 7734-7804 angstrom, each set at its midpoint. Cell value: 0.03 mag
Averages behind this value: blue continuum 11.3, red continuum 10.8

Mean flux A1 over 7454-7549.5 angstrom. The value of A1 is 11.3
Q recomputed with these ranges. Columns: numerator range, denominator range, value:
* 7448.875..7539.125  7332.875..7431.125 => 1.08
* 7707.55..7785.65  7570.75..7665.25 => 1.00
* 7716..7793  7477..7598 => 1.01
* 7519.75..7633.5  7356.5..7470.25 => 1.09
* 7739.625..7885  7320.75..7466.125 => 1.10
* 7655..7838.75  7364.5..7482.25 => 1.06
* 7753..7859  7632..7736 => 1.04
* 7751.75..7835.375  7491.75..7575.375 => 1.02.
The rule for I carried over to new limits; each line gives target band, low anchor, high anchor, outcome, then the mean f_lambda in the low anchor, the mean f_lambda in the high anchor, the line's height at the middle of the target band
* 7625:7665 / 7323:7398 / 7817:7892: -0.02 mag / 10.7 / 10.7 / 10.7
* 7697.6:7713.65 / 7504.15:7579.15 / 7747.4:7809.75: 0.08 mag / 11.2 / 10.7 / 10.9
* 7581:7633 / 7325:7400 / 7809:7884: -0.06 mag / 10.7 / 10.8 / 10.7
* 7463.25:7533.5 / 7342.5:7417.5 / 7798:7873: -0.05 mag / 10.8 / 10.8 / 10.8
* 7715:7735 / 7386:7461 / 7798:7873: 0.02 mag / 10.9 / 10.8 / 10.8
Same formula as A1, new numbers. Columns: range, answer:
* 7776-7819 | 10.8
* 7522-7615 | 11.3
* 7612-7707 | 10.8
